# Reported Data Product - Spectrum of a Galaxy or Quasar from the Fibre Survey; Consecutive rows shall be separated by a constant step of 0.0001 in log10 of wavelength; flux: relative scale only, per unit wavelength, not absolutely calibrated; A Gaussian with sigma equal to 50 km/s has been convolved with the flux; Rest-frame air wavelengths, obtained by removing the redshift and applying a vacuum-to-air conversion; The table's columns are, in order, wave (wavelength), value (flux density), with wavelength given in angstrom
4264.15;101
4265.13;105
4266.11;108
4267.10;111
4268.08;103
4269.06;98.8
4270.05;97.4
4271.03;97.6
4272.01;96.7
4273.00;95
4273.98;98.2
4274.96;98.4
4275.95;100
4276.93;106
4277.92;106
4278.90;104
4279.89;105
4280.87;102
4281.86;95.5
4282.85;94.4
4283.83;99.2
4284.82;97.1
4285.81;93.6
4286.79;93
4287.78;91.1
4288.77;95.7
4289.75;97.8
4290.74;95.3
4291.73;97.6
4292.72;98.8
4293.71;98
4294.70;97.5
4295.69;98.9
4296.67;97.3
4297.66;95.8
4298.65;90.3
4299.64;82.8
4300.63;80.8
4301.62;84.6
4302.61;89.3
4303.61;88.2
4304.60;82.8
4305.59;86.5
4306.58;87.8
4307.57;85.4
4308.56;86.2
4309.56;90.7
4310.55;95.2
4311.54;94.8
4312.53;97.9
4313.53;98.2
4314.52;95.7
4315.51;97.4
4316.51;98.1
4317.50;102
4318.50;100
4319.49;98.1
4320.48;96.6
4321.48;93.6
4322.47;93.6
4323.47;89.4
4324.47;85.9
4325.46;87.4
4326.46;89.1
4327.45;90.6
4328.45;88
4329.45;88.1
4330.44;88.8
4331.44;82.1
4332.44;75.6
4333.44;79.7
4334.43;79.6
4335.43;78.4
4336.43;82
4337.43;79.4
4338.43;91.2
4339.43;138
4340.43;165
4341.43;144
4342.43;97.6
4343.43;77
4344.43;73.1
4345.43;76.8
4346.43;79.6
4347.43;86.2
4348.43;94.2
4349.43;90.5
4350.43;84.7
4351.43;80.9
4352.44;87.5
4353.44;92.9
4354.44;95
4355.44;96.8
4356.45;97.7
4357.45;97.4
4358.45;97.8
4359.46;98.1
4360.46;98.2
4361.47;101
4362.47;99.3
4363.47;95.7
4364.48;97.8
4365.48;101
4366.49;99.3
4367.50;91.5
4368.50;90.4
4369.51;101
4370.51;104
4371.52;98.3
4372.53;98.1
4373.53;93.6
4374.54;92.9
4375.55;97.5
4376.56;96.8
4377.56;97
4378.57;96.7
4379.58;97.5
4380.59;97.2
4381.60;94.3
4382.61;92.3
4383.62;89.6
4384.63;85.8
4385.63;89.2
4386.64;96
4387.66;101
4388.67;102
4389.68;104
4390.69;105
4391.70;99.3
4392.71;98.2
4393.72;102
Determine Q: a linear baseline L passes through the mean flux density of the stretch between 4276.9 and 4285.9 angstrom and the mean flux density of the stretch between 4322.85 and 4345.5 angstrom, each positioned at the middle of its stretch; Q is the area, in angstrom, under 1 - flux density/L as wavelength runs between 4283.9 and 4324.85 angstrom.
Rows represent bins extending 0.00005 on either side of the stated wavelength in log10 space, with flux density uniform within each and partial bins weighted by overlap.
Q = 1.6 angstrom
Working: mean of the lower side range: 100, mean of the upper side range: 92.7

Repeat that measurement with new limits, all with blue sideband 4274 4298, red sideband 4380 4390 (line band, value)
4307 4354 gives 2.09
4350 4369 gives 0.17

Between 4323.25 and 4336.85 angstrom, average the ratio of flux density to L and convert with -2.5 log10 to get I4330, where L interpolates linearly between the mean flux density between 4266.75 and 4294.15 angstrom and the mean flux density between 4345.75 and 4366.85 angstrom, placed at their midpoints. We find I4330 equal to 0.13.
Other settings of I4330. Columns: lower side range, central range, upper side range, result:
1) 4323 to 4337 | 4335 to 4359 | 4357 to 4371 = -0.05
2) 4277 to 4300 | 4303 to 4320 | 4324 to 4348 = 0.01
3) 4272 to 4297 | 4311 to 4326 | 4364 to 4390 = 0.03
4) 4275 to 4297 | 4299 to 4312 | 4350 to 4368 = 0.12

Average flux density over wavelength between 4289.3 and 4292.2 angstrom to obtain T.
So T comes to 96.7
